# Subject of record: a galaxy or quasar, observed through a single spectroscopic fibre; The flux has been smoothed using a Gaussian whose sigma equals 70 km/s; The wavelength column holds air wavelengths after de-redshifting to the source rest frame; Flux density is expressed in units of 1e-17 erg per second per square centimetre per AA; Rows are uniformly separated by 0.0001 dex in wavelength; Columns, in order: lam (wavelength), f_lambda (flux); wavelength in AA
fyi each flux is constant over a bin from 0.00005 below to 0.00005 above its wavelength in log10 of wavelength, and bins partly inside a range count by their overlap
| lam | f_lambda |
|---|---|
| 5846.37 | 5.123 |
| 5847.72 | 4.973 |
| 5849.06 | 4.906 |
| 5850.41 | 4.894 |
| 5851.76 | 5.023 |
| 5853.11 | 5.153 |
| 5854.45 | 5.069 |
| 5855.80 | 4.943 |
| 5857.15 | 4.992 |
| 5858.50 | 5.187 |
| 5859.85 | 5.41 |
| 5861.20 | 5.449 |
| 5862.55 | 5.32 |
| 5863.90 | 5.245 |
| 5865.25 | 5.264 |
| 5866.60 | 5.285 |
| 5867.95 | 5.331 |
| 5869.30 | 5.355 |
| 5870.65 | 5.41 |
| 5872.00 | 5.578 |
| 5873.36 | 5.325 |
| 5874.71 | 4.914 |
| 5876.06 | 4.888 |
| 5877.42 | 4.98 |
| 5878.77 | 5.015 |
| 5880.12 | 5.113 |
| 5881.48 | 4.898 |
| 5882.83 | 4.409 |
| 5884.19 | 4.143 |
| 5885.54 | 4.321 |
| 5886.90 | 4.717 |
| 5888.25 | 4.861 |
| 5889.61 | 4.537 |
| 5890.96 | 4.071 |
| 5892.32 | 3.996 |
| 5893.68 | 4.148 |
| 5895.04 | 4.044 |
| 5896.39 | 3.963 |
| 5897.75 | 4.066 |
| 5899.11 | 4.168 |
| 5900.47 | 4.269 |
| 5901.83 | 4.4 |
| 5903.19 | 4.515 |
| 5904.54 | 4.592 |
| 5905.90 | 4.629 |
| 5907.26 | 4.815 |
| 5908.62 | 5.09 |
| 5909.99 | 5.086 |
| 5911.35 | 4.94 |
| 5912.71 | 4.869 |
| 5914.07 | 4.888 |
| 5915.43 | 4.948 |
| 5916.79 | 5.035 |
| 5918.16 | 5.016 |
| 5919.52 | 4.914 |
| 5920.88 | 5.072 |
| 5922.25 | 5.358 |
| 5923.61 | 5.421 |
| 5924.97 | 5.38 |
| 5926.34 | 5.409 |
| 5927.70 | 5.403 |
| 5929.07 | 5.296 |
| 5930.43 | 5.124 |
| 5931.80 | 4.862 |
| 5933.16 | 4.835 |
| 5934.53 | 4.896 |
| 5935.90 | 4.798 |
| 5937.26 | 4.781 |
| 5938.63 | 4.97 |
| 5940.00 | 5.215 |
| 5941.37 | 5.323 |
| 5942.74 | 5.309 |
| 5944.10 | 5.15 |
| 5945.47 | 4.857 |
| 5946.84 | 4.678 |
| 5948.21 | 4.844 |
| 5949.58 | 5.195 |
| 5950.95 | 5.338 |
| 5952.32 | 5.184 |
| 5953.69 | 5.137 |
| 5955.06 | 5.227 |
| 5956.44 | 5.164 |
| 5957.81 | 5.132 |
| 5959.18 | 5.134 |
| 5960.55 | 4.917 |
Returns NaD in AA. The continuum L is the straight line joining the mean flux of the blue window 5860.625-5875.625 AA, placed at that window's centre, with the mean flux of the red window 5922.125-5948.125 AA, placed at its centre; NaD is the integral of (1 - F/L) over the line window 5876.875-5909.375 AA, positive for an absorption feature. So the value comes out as 4.61 AA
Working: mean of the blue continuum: 5.31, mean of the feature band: 4.49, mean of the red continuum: 5.1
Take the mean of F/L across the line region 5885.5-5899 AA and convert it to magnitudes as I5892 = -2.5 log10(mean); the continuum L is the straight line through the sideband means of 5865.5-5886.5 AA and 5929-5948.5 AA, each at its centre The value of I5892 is 0.17 mag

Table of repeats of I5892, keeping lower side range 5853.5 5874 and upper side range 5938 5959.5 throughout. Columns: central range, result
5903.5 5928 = 0.03 mag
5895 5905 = 0.22 mag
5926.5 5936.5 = 0.02 mag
